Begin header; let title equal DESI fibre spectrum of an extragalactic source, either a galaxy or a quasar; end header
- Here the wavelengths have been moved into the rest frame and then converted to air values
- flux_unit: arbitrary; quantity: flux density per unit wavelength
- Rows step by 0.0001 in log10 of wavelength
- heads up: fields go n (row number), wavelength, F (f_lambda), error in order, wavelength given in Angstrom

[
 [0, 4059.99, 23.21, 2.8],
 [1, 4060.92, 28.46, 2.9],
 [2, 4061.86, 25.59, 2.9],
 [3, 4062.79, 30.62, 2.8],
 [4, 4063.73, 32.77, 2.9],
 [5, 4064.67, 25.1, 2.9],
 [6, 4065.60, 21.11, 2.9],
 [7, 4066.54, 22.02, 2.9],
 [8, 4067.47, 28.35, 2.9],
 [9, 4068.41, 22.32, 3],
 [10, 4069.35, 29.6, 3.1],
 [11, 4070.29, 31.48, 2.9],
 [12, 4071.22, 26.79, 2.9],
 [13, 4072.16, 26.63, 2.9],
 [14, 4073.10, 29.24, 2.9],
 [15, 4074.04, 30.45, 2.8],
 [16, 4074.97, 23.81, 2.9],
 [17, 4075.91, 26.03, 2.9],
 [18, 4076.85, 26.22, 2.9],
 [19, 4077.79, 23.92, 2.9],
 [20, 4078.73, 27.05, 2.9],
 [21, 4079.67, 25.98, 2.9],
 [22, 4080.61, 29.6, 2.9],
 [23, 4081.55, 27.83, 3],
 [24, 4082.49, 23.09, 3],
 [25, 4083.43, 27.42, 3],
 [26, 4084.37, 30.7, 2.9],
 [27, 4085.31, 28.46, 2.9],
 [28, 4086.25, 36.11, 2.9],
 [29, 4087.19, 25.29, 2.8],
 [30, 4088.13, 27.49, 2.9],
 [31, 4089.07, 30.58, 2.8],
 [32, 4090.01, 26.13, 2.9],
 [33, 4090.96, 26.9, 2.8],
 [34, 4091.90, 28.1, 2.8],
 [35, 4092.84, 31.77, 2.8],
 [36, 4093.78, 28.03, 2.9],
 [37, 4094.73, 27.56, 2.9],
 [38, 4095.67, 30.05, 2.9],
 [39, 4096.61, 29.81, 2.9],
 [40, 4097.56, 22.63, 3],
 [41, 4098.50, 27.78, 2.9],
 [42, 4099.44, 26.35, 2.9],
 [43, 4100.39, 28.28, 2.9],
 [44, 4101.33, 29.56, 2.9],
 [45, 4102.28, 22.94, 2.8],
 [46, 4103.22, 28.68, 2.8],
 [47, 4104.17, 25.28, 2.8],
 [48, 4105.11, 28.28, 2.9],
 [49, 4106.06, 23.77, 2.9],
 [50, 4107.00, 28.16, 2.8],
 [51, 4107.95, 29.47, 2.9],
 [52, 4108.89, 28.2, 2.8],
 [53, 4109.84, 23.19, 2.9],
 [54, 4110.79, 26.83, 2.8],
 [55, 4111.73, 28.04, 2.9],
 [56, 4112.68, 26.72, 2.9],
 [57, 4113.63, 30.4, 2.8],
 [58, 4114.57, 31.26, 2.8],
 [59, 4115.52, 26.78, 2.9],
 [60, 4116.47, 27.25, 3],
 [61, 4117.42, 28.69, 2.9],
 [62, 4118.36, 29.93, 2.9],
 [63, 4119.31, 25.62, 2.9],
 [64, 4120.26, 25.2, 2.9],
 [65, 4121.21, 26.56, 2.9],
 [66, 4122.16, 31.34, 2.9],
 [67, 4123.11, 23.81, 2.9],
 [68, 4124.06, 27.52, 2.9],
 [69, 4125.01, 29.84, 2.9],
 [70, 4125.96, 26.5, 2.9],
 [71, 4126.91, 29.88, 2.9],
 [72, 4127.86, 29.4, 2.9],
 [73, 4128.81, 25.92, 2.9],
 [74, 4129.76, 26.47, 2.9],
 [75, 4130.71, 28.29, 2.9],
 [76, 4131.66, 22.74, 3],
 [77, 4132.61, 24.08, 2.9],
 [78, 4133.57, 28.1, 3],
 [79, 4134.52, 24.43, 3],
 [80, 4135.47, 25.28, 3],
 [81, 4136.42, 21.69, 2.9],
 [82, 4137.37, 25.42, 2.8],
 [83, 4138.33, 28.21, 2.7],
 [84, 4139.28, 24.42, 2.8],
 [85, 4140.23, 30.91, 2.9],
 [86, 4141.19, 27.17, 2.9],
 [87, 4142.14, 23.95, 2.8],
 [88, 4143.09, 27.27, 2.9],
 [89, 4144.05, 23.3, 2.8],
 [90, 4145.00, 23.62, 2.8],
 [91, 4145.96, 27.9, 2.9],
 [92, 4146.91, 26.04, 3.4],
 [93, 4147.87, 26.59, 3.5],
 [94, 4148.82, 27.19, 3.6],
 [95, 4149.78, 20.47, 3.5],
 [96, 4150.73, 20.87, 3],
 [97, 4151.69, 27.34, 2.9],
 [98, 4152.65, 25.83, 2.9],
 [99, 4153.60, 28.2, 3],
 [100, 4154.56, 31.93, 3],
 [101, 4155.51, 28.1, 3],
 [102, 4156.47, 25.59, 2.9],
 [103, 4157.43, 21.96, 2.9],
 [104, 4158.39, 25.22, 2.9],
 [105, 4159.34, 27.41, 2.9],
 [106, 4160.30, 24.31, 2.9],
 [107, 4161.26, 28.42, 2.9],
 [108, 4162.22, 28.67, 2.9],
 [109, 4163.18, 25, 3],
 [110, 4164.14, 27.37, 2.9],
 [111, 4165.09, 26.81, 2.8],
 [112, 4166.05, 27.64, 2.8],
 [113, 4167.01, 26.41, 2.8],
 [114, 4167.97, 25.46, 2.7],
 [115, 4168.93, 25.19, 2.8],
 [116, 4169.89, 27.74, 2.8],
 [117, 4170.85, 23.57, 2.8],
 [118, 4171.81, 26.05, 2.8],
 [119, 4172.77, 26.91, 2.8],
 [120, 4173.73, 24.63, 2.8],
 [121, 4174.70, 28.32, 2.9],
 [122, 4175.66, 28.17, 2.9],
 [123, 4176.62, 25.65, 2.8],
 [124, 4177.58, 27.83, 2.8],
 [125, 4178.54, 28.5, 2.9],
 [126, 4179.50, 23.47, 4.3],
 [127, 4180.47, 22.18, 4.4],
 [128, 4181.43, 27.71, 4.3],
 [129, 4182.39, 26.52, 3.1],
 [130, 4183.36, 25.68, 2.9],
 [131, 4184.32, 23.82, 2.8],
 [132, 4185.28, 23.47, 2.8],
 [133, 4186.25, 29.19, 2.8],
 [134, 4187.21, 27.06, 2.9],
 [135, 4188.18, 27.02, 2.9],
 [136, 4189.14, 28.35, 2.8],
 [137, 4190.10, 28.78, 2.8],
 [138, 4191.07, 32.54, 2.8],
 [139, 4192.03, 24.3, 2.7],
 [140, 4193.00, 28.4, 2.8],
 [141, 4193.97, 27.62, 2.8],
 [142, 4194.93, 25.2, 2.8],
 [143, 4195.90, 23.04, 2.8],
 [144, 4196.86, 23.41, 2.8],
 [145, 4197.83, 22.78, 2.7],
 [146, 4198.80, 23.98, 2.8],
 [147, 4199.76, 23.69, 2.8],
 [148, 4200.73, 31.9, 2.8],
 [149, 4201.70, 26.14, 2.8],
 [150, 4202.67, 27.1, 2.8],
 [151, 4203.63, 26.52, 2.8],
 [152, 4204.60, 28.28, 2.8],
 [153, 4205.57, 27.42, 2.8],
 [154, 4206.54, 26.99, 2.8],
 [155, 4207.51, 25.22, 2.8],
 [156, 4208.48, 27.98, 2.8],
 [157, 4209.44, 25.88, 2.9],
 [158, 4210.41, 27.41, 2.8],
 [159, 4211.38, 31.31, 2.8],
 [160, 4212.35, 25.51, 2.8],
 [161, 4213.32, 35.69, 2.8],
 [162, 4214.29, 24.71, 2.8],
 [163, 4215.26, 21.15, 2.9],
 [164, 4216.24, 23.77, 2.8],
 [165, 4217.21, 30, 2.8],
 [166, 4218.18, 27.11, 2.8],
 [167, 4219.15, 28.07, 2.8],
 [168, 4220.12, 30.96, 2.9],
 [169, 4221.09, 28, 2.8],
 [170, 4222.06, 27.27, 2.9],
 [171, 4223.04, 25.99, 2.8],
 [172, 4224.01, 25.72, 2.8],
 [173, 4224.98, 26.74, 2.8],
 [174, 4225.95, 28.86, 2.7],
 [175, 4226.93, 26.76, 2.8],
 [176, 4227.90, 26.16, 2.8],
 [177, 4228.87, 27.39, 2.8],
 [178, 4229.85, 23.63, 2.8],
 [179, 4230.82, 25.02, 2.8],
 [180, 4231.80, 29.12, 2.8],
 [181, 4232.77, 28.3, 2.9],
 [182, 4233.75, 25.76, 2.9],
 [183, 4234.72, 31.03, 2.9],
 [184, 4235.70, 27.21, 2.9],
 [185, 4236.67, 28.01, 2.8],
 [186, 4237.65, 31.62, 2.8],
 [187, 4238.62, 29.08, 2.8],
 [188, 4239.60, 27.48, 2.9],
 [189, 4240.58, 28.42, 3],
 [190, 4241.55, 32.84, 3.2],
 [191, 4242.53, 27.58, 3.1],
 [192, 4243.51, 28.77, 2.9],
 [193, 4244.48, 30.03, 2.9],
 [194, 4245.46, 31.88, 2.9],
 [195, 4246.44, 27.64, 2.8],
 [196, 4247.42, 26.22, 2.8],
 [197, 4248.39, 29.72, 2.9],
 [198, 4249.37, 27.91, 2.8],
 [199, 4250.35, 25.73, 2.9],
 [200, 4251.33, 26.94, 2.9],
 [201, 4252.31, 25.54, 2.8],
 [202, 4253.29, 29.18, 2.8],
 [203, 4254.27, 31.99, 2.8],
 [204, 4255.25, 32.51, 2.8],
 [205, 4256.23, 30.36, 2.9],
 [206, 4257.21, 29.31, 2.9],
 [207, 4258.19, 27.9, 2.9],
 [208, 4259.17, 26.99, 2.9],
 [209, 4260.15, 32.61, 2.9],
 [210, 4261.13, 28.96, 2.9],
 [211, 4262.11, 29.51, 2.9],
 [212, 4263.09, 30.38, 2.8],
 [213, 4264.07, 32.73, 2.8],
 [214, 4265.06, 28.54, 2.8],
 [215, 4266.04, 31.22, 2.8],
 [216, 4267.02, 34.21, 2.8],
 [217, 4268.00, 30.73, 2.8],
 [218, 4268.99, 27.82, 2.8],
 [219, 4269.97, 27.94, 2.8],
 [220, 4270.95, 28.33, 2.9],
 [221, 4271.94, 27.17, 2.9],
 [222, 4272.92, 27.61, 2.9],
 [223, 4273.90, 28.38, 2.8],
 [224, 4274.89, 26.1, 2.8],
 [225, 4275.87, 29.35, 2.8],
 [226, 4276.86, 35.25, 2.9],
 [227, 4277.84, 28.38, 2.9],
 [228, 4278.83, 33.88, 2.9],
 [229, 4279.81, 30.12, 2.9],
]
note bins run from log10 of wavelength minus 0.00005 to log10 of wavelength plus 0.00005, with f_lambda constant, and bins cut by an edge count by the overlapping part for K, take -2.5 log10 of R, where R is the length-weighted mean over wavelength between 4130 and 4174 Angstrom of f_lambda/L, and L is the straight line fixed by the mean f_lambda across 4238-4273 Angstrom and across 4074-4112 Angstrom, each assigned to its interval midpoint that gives 0.09 mag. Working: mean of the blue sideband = 27.4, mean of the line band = 26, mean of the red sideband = 29.2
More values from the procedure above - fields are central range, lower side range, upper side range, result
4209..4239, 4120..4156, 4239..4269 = 0.04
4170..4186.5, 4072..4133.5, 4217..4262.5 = 0.08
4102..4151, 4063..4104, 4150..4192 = 0.02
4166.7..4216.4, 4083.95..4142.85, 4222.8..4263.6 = 0.06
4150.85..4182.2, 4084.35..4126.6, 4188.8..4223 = 0.04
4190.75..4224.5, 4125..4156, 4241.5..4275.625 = 0.04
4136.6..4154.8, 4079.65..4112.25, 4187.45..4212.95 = 0.05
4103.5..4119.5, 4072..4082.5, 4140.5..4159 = -0.05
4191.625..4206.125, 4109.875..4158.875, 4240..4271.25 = 0.08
